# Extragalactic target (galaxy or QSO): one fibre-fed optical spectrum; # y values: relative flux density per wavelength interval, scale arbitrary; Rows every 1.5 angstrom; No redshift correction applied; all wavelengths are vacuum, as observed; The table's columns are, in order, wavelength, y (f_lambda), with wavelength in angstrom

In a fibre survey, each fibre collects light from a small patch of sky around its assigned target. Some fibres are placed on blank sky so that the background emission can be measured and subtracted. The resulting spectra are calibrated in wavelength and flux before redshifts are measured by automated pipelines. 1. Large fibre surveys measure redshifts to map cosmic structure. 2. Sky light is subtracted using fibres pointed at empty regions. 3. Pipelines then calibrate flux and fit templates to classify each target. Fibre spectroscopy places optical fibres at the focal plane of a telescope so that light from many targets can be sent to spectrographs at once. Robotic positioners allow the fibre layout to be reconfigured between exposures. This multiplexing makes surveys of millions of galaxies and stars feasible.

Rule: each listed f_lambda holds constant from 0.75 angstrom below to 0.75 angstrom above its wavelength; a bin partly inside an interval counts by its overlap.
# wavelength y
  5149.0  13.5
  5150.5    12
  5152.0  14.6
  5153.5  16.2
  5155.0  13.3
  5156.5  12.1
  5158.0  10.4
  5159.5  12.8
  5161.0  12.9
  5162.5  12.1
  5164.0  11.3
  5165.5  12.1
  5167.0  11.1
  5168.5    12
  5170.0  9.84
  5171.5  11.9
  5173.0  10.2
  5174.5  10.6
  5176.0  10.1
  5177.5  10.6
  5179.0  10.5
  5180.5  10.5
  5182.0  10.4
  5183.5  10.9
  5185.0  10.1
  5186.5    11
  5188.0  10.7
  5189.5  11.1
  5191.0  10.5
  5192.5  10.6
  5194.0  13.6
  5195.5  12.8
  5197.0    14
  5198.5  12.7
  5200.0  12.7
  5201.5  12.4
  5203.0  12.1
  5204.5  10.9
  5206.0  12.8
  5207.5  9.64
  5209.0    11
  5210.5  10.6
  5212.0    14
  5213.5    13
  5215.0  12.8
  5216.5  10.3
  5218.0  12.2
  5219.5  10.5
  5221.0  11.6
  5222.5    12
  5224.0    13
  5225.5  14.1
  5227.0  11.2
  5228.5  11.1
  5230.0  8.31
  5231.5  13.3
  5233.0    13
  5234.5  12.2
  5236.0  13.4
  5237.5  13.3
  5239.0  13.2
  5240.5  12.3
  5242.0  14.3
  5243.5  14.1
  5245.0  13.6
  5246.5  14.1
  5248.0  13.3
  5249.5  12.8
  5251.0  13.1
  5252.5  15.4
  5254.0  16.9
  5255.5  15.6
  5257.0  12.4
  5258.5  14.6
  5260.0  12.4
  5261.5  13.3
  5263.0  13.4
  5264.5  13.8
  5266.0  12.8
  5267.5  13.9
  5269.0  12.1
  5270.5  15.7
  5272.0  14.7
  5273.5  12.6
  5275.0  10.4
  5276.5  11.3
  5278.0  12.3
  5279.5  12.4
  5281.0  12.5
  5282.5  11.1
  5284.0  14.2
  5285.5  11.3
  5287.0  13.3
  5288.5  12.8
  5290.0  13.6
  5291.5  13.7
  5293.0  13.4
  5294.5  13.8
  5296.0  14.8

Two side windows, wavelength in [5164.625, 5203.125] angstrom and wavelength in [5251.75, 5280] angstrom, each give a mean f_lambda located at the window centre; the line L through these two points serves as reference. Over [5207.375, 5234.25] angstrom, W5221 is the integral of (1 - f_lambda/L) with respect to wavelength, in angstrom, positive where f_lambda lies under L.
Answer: 1.06 angstrom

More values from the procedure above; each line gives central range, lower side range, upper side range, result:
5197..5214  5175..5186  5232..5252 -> -0.66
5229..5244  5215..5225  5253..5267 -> -0.03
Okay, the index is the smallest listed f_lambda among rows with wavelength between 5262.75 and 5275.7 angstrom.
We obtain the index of 10.4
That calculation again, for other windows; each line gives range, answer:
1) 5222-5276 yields 8.31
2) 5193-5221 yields 9.64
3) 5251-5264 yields 12.4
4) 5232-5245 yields 12.2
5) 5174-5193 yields 10.1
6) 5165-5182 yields 9.84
